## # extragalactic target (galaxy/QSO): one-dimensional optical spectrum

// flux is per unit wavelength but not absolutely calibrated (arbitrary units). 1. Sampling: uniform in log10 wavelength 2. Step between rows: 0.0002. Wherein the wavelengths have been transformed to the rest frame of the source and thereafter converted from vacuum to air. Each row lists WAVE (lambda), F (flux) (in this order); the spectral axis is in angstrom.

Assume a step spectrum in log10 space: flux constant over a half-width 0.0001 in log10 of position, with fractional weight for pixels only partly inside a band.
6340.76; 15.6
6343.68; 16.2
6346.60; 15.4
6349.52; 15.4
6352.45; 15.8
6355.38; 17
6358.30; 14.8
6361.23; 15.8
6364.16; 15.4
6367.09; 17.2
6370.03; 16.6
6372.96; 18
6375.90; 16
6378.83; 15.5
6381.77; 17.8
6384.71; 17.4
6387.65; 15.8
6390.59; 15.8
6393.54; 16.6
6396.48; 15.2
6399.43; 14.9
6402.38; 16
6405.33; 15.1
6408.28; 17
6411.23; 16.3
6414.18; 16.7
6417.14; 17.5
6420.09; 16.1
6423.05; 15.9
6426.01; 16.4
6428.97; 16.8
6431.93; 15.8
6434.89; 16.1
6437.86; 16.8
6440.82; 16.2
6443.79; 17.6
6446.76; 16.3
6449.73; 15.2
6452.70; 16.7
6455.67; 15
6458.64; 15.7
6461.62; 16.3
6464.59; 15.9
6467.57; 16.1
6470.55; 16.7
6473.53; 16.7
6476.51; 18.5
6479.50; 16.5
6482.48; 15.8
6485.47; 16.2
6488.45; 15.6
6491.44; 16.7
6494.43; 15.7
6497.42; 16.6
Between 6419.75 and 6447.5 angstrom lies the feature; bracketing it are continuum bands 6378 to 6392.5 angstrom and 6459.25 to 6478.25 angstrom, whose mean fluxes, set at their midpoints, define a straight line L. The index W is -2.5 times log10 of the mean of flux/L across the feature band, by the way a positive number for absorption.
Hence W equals 0.01 mag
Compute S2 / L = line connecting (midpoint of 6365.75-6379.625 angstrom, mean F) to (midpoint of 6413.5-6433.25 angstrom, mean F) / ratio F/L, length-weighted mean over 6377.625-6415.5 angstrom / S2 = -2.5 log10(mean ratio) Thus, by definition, 0.03 mag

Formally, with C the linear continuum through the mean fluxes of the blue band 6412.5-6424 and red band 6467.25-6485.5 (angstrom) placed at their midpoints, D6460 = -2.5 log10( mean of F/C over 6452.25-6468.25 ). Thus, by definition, 0.052 mag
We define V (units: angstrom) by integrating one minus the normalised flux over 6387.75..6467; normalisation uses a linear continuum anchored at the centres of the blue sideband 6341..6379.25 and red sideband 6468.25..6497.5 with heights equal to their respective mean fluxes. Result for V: 0.79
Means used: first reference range 16.1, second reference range 16.5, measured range 16.1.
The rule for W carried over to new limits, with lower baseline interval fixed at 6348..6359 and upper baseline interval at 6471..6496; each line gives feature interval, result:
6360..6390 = -0.04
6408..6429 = -0.03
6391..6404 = 0.03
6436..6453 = -0.01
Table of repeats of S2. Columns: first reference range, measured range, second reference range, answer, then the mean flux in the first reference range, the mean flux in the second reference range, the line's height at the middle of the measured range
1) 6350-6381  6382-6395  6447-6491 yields -0.02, 16.2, 16.2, 16.2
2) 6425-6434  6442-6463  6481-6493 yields 0.01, 16.3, 16.1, 16.2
